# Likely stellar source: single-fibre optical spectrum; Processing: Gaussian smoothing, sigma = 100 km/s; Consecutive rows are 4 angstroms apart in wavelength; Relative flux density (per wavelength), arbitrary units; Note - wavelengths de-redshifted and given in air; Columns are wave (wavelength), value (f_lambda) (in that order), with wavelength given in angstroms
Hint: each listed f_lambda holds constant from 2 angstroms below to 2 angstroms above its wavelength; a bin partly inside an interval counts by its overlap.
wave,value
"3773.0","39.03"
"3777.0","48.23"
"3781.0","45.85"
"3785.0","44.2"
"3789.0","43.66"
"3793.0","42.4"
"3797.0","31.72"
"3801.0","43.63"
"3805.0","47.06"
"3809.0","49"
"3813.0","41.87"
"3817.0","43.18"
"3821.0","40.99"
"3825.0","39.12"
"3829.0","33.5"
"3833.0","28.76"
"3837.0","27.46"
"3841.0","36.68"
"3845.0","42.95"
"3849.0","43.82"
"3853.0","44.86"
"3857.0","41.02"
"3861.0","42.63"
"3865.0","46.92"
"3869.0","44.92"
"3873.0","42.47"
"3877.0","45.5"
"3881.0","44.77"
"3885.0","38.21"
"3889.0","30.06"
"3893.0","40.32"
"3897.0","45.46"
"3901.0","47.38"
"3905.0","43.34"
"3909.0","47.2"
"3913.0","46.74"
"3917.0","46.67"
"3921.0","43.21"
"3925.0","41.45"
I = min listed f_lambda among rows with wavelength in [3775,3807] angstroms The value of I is 31.72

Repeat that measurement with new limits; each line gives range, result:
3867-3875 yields 42.47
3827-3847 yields 27.46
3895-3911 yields 43.34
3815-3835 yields 28.76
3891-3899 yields 40.32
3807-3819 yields 41.87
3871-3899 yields 30.06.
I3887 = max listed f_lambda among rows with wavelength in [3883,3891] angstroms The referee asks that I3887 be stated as 38.21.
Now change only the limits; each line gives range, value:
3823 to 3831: 39.12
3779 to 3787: 45.85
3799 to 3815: 49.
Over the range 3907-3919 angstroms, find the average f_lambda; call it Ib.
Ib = 46.9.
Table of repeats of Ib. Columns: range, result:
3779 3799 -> 41.6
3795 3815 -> 42.7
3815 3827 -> 41.1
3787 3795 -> 43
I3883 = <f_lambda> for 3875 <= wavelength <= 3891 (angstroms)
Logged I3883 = 39.6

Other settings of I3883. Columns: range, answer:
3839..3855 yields 42.1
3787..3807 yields 41.7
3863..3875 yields 44.8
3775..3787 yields 46.1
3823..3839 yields 32.2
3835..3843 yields 32.1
